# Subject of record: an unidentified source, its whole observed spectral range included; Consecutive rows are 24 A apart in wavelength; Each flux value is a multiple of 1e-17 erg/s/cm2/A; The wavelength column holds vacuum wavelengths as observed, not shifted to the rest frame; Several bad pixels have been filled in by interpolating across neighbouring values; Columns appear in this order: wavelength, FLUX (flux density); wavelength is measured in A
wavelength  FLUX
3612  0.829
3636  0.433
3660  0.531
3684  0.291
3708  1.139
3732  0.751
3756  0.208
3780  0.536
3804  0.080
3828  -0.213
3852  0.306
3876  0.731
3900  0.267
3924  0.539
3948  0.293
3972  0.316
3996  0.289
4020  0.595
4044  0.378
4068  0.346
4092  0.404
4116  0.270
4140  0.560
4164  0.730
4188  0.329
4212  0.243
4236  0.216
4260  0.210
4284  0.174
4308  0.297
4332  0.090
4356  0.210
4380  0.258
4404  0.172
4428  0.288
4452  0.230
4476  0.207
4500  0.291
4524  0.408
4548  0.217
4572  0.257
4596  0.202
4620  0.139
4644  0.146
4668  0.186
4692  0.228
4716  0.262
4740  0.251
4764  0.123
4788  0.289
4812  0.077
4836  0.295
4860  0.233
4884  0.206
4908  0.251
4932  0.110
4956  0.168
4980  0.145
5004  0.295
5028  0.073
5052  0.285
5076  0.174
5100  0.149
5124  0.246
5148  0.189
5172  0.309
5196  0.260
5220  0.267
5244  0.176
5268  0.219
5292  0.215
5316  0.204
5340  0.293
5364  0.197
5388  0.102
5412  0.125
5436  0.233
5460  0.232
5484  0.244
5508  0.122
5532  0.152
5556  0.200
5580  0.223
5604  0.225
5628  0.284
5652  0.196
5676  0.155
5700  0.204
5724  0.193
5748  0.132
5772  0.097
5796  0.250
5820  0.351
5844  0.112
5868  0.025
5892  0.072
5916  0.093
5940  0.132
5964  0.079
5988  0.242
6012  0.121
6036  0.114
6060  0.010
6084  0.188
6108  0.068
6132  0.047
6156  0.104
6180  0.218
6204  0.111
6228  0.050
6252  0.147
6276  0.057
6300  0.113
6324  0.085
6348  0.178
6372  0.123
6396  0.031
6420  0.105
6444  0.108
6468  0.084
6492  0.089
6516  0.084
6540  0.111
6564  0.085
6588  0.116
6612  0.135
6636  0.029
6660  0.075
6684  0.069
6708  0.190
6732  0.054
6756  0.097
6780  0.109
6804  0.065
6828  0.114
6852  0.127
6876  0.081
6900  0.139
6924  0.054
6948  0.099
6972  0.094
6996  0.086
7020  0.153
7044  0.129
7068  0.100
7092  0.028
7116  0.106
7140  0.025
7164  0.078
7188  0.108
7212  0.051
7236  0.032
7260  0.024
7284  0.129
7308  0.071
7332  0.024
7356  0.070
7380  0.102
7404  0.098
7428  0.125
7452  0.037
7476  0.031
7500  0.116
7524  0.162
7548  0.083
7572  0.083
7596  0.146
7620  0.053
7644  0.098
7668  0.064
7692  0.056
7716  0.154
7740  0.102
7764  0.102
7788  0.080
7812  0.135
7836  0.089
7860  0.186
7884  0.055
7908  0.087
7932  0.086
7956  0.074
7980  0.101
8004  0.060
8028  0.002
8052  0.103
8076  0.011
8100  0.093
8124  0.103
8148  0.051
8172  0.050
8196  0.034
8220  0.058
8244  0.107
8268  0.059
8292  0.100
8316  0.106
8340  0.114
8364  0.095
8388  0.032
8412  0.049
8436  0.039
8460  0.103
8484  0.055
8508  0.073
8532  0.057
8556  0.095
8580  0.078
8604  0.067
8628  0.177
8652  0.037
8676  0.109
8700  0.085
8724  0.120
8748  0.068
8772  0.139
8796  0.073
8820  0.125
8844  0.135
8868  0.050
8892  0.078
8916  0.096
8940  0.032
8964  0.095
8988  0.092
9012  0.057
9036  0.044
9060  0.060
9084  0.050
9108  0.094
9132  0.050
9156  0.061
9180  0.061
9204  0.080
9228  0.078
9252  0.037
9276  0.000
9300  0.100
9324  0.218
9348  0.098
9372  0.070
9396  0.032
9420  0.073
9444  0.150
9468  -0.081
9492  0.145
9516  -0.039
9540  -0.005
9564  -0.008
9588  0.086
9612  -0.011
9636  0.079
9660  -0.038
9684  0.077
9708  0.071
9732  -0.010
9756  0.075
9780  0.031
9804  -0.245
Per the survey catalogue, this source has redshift 0.32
